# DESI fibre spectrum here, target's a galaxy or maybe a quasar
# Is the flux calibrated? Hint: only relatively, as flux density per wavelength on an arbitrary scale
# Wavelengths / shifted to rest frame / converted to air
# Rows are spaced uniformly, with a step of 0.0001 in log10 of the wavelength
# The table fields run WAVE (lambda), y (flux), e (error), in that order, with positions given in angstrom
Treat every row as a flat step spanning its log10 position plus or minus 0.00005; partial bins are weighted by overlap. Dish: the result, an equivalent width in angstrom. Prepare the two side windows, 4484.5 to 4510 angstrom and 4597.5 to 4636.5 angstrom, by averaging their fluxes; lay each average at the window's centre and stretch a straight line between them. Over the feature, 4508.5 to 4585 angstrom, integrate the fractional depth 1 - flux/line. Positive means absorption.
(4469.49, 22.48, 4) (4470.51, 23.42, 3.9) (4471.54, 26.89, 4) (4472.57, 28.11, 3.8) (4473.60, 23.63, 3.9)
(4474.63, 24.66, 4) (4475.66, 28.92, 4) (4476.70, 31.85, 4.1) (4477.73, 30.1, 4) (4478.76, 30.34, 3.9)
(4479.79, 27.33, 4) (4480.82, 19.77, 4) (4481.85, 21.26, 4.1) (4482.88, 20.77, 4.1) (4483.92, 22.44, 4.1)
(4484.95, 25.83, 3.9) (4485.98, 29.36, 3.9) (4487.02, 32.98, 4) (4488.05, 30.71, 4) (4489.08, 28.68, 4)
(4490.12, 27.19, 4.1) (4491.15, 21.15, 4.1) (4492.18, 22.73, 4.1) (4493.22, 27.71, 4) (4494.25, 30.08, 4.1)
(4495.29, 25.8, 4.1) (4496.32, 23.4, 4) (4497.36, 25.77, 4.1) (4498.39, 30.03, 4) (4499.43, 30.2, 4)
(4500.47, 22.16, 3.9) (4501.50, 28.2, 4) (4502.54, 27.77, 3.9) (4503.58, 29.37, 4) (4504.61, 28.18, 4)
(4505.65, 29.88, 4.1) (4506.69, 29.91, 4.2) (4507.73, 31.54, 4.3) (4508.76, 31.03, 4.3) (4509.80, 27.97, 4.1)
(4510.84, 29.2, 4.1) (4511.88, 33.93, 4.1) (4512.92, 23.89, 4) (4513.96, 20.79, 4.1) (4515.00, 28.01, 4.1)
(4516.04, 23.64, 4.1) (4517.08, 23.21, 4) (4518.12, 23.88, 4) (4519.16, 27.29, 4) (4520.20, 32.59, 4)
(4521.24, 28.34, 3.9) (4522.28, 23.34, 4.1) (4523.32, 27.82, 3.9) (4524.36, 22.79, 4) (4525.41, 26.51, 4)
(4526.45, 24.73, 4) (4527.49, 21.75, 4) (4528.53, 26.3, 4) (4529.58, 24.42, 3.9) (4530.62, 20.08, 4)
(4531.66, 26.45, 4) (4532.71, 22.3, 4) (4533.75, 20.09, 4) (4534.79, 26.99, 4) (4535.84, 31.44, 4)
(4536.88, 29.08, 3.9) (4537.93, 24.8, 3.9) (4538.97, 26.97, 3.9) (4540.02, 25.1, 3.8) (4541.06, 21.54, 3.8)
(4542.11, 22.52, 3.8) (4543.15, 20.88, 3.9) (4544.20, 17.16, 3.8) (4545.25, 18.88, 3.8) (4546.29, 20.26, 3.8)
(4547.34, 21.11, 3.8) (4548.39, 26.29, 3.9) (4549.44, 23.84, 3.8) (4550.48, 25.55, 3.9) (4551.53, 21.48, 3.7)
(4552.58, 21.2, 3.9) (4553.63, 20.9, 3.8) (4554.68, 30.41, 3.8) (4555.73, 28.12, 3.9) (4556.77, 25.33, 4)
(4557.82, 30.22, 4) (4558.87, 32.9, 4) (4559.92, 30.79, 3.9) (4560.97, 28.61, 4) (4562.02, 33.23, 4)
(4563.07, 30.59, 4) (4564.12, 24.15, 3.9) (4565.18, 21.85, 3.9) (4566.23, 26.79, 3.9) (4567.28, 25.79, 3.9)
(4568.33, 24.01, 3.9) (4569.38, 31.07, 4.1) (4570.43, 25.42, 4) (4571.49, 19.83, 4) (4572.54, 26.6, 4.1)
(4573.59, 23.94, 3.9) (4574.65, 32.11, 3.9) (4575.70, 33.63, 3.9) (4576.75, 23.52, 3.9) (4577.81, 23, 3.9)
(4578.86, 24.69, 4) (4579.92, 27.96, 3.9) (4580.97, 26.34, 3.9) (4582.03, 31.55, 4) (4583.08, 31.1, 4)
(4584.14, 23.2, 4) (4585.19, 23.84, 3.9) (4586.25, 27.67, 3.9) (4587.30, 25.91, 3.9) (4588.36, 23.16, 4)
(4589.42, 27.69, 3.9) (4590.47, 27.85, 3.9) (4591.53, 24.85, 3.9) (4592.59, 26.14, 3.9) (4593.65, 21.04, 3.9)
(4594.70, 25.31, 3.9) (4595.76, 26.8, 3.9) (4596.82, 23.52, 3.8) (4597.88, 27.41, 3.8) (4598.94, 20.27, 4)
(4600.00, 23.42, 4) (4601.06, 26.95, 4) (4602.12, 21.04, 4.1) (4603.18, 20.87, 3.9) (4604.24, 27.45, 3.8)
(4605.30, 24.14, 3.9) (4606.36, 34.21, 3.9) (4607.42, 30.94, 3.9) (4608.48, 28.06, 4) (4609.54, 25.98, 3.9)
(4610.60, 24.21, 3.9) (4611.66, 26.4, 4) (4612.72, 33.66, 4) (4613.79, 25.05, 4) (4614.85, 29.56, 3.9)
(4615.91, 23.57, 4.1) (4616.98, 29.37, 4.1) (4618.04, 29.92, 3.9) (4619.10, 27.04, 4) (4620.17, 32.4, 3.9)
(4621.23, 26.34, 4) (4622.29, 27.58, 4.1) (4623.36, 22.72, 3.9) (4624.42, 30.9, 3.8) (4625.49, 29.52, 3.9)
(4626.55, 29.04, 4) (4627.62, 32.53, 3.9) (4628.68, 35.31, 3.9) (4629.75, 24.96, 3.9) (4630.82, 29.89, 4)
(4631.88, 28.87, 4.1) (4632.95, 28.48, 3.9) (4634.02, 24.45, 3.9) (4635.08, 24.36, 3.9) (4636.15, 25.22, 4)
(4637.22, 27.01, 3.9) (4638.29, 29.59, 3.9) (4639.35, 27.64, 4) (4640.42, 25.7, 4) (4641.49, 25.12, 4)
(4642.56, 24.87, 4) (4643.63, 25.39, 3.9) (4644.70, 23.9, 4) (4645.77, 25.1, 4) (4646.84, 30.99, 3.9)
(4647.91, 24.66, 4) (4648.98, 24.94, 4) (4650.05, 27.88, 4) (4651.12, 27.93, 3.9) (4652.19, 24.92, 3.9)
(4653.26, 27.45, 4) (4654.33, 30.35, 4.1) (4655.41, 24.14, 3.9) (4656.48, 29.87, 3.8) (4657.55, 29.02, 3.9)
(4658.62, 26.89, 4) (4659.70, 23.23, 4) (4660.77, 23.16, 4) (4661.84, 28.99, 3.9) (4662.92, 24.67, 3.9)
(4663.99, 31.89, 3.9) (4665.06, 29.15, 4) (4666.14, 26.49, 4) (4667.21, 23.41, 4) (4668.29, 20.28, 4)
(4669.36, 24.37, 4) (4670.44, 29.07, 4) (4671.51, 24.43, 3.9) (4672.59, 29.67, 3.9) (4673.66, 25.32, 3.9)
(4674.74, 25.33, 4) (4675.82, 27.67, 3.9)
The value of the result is 5.3 angstrom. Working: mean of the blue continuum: 27.9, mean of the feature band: 25.8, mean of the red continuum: 27.4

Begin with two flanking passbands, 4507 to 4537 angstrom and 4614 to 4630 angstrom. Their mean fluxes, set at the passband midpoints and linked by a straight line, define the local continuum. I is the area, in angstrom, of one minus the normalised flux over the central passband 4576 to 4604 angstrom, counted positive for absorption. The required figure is 2.6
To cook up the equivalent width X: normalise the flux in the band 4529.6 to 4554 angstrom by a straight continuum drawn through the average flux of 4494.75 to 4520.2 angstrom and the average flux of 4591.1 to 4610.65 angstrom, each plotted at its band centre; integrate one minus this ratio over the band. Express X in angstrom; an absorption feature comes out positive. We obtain 3.1 angstrom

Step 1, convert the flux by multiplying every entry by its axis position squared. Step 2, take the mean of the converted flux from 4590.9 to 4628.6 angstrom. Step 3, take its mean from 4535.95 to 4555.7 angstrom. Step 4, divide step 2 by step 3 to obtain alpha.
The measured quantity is 1.18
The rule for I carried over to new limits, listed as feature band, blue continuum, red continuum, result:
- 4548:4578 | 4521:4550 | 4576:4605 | -2.42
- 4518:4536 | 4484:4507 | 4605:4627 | 1.53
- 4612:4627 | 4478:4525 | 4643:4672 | -1.02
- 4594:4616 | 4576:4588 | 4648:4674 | 0.22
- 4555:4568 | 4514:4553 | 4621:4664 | -1.65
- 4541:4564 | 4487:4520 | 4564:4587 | 1.28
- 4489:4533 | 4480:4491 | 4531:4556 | -2.79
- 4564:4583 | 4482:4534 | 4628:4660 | 0.22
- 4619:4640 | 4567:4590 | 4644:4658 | -1.07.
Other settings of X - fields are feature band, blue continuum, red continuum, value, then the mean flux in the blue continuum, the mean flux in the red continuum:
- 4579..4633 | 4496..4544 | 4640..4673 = -1.6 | 26.2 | 26.4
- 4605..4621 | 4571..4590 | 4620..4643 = -0.6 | 26.5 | 27.8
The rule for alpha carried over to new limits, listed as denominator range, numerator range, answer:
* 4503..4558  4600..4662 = 1.12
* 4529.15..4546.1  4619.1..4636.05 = 1.25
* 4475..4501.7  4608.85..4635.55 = 1.12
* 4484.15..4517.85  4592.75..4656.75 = 1.04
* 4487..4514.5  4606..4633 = 1.09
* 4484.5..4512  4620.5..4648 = 1.03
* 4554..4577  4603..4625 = 1.02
